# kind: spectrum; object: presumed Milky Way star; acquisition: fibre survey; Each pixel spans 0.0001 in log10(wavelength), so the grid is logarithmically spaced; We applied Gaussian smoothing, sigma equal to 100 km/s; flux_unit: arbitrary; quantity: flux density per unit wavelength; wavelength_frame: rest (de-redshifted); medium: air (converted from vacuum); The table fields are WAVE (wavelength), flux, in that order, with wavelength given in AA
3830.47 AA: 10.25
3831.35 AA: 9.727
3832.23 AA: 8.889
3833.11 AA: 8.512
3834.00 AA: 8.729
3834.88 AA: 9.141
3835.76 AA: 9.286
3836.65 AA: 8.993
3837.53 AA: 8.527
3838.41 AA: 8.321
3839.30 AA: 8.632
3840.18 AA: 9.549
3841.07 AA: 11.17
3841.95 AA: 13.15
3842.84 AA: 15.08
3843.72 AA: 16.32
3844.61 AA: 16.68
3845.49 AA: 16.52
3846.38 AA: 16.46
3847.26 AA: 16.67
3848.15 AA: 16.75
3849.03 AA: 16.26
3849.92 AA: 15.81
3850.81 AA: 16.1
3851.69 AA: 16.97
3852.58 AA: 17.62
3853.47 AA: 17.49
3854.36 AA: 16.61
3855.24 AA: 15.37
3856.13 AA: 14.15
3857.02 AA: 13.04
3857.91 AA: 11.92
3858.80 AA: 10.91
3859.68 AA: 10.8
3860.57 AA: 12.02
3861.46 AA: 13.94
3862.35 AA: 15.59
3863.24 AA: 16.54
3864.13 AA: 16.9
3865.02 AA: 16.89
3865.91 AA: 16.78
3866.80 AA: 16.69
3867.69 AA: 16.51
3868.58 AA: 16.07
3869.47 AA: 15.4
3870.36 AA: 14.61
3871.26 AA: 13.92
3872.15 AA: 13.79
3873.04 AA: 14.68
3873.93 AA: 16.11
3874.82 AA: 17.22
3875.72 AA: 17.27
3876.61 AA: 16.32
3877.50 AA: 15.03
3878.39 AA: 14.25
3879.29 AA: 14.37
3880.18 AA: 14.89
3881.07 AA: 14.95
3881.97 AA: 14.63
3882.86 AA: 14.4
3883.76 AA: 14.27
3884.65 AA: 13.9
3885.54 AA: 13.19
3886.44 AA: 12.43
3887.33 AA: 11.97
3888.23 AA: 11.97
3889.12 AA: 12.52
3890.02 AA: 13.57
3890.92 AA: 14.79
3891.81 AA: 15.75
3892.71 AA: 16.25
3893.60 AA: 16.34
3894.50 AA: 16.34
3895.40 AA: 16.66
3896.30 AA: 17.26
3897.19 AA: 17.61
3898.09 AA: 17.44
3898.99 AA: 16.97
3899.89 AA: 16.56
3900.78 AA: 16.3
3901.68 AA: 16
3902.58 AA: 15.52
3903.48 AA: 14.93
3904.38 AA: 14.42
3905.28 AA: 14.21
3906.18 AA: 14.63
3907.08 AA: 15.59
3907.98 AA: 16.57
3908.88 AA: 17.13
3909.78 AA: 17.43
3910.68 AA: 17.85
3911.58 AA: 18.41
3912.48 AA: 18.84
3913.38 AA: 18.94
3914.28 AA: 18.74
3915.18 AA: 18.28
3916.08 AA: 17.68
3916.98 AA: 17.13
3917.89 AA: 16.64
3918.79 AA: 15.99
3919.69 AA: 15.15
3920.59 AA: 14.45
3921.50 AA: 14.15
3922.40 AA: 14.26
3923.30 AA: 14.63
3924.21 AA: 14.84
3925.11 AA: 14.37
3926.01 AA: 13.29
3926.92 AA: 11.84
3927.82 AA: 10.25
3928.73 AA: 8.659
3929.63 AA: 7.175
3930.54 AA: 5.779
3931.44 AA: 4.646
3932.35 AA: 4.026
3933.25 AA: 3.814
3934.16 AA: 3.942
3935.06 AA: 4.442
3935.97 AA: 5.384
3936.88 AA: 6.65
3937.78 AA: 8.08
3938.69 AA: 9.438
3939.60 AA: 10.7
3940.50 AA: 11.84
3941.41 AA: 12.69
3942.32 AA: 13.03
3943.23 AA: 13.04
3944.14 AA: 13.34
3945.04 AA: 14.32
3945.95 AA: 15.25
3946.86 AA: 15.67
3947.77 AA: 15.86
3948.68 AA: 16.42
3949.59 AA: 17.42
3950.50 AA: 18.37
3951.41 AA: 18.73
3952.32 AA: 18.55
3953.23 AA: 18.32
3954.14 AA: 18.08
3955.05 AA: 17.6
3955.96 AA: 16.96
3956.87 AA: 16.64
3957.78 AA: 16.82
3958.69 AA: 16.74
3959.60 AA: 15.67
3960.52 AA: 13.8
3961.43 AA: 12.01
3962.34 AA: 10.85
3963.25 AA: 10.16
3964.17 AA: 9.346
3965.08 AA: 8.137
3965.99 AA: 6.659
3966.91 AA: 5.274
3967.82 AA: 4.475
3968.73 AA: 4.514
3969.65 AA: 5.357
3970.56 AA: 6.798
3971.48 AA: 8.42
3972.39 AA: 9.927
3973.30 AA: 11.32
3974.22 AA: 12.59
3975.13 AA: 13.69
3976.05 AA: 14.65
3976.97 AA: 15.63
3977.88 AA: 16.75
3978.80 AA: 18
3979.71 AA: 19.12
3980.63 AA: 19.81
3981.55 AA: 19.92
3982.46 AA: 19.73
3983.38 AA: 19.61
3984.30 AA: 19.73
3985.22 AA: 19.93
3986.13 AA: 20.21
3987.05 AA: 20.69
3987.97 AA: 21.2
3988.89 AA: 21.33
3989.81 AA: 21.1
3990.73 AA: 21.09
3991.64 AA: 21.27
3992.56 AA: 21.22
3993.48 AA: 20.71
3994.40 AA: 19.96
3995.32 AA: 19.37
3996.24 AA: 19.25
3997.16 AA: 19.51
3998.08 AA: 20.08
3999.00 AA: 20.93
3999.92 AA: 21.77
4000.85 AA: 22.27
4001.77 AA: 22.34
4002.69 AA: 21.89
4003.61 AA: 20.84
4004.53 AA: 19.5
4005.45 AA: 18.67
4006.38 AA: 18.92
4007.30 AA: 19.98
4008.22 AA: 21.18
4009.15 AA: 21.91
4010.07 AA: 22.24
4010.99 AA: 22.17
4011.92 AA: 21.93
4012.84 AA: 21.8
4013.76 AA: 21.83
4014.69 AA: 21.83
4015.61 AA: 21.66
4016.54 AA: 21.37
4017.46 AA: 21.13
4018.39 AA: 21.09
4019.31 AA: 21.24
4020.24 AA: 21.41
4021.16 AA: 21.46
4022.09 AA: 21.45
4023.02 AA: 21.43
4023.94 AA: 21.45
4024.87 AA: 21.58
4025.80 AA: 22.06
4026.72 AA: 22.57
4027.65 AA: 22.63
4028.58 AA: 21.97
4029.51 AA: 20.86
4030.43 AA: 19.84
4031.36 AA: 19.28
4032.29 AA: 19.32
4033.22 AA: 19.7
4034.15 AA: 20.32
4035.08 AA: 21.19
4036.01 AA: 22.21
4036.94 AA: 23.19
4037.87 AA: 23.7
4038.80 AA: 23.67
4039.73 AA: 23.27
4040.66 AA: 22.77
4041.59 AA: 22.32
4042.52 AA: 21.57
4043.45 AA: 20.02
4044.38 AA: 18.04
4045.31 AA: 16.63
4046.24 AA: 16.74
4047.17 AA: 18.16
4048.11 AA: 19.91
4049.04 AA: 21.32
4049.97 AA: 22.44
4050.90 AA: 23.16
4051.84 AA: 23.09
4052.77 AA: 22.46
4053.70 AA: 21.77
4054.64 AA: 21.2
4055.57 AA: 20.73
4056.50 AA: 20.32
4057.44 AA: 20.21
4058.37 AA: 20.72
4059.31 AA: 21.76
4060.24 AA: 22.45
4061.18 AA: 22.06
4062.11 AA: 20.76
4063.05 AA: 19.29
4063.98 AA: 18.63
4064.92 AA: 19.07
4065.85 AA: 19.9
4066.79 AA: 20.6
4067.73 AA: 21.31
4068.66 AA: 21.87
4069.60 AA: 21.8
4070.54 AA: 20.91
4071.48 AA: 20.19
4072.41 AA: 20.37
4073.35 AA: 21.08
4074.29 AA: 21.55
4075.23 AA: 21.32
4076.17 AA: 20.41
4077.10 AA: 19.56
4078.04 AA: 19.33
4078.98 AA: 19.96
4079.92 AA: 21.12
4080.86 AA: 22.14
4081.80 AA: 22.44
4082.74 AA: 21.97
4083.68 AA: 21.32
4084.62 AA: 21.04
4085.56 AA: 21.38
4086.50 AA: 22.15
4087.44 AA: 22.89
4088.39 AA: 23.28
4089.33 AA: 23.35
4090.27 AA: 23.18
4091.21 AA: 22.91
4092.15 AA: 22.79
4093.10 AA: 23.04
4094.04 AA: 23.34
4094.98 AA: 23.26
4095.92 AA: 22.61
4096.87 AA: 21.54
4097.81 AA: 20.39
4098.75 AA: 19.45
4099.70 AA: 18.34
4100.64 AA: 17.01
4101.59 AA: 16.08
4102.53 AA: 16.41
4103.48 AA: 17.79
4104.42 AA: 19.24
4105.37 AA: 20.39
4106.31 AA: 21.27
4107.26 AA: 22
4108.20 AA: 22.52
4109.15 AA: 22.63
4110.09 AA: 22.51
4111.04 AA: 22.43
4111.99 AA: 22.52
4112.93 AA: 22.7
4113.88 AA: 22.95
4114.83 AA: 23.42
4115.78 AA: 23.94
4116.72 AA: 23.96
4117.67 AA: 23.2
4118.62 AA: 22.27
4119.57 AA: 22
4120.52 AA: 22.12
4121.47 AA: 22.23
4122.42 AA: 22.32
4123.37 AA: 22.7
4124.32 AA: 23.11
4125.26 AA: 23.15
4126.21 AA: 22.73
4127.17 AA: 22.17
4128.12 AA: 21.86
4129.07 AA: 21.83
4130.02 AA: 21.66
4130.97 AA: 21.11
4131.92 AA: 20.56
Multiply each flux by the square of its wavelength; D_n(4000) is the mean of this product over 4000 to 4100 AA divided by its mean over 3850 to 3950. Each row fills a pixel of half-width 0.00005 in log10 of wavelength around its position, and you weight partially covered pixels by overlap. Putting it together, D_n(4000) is 1.62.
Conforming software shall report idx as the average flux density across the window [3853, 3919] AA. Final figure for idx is 15.5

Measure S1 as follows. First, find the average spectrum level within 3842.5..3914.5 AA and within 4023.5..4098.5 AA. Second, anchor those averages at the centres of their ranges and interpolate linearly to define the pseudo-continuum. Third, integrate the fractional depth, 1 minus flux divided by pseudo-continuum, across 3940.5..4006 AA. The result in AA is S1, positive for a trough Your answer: 8.4 AA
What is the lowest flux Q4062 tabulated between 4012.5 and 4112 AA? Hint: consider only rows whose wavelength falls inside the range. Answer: 16.08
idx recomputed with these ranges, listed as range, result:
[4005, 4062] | 21.2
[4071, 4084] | 20.9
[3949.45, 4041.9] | 18.4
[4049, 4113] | 21.2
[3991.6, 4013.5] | 20.8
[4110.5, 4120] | 22.9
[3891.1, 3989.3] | 14.2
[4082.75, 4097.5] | 22.5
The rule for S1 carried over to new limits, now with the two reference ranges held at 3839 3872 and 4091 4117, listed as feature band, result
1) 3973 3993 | -0.4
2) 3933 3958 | 5.8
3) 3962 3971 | 5.4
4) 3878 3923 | 1.3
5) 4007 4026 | -2.5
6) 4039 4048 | -0.1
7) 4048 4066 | -0.9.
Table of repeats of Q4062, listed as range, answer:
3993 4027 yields 18.67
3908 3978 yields 3.814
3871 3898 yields 11.97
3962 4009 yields 4.475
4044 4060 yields 16.63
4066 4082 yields 19.33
